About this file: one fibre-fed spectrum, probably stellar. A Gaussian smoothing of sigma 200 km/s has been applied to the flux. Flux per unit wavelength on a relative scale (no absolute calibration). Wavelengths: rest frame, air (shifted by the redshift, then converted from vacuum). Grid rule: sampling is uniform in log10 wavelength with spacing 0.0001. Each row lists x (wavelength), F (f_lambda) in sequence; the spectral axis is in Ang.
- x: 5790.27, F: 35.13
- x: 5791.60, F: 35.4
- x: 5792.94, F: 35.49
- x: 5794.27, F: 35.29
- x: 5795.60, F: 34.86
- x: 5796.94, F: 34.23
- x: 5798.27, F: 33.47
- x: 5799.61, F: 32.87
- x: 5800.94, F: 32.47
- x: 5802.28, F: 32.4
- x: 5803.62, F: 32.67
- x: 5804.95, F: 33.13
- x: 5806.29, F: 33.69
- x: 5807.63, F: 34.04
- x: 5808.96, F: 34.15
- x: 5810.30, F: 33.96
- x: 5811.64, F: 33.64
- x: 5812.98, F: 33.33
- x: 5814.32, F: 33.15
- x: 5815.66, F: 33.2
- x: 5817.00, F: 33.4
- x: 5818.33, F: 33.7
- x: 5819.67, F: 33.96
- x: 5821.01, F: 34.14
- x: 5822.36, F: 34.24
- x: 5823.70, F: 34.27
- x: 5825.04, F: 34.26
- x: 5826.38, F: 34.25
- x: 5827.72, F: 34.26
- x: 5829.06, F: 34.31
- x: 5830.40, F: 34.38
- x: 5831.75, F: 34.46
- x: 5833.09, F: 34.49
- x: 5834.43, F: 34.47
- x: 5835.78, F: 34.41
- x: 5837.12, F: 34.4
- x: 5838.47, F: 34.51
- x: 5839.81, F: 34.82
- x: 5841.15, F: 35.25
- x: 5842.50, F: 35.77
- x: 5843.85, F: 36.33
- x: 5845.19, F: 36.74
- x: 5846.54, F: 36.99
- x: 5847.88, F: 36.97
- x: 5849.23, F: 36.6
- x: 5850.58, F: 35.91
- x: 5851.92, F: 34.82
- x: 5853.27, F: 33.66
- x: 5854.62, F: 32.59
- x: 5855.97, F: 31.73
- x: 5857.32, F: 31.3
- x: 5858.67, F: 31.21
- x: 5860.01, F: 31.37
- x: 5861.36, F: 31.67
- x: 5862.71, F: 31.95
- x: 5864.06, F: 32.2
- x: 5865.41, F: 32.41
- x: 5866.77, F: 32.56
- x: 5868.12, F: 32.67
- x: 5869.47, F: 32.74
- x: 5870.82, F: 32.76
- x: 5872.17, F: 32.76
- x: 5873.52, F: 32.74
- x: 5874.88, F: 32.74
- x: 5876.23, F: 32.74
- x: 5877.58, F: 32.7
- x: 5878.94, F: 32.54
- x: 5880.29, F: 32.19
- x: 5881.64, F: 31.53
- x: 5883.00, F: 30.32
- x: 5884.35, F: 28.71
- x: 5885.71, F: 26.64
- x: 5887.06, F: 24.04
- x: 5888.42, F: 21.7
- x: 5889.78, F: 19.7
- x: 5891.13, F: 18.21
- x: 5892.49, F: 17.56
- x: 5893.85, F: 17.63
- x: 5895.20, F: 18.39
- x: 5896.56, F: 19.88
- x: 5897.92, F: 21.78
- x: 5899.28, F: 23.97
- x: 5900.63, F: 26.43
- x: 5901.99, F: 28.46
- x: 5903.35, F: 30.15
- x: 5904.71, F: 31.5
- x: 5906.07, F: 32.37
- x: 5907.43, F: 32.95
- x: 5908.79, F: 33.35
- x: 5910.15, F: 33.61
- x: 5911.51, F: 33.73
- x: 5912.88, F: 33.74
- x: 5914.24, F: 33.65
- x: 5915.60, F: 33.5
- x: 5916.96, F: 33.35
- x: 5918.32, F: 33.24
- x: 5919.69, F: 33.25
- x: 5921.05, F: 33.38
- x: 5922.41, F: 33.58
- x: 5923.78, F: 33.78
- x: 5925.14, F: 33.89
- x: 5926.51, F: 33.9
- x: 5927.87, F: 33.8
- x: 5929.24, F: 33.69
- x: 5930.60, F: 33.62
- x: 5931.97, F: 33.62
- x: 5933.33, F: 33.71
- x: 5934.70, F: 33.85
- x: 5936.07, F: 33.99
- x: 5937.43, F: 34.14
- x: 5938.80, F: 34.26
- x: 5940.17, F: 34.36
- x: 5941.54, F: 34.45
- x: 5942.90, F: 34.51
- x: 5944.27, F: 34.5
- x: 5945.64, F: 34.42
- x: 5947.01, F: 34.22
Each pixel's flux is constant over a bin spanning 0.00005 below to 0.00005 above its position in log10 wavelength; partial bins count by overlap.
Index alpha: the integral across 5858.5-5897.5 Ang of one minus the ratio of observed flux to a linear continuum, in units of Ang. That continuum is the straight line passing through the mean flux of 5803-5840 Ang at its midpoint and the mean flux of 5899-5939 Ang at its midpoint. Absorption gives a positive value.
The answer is 5.8 Ang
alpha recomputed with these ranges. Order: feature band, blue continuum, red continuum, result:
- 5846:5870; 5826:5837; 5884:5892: -3.6 Ang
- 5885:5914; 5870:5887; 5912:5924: 5.7 Ang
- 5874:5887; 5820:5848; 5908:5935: 1.3 Ang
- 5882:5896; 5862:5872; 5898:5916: 4.1 Ang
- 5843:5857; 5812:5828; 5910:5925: -0.6 Ang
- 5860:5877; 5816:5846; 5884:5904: -3.0 Ang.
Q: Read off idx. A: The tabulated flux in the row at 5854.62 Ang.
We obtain 32.59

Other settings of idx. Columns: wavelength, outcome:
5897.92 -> 21.78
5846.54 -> 36.99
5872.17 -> 32.76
